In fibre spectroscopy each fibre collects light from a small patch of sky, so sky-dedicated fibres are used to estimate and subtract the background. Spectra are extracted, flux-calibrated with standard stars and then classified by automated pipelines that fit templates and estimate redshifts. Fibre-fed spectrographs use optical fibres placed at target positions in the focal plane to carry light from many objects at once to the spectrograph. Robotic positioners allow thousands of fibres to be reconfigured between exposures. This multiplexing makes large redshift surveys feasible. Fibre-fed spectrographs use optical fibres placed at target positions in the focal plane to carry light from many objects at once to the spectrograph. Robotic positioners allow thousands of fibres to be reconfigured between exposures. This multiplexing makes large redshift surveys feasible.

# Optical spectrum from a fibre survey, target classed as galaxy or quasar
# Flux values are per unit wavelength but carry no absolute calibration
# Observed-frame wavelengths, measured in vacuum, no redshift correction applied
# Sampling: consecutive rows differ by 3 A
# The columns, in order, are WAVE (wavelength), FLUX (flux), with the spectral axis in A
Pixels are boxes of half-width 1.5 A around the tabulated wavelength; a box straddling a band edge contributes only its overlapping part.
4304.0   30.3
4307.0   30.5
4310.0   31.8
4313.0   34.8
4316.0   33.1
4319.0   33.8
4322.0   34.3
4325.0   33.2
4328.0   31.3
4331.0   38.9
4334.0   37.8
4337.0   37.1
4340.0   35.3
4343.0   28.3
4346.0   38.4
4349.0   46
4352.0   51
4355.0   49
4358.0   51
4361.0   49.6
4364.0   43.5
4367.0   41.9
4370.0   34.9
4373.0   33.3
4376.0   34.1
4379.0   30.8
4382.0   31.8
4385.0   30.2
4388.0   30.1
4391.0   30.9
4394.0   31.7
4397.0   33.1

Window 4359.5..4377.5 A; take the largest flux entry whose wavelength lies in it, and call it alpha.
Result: 49.6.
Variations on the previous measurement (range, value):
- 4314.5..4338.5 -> 38.9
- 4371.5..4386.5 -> 34.1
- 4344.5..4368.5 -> 51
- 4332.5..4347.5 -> 38.4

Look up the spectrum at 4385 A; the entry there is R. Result 30.2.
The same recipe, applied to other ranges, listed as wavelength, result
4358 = 51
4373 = 33.3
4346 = 38.4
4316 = 33.1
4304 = 30.3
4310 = 31.8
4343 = 28.3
